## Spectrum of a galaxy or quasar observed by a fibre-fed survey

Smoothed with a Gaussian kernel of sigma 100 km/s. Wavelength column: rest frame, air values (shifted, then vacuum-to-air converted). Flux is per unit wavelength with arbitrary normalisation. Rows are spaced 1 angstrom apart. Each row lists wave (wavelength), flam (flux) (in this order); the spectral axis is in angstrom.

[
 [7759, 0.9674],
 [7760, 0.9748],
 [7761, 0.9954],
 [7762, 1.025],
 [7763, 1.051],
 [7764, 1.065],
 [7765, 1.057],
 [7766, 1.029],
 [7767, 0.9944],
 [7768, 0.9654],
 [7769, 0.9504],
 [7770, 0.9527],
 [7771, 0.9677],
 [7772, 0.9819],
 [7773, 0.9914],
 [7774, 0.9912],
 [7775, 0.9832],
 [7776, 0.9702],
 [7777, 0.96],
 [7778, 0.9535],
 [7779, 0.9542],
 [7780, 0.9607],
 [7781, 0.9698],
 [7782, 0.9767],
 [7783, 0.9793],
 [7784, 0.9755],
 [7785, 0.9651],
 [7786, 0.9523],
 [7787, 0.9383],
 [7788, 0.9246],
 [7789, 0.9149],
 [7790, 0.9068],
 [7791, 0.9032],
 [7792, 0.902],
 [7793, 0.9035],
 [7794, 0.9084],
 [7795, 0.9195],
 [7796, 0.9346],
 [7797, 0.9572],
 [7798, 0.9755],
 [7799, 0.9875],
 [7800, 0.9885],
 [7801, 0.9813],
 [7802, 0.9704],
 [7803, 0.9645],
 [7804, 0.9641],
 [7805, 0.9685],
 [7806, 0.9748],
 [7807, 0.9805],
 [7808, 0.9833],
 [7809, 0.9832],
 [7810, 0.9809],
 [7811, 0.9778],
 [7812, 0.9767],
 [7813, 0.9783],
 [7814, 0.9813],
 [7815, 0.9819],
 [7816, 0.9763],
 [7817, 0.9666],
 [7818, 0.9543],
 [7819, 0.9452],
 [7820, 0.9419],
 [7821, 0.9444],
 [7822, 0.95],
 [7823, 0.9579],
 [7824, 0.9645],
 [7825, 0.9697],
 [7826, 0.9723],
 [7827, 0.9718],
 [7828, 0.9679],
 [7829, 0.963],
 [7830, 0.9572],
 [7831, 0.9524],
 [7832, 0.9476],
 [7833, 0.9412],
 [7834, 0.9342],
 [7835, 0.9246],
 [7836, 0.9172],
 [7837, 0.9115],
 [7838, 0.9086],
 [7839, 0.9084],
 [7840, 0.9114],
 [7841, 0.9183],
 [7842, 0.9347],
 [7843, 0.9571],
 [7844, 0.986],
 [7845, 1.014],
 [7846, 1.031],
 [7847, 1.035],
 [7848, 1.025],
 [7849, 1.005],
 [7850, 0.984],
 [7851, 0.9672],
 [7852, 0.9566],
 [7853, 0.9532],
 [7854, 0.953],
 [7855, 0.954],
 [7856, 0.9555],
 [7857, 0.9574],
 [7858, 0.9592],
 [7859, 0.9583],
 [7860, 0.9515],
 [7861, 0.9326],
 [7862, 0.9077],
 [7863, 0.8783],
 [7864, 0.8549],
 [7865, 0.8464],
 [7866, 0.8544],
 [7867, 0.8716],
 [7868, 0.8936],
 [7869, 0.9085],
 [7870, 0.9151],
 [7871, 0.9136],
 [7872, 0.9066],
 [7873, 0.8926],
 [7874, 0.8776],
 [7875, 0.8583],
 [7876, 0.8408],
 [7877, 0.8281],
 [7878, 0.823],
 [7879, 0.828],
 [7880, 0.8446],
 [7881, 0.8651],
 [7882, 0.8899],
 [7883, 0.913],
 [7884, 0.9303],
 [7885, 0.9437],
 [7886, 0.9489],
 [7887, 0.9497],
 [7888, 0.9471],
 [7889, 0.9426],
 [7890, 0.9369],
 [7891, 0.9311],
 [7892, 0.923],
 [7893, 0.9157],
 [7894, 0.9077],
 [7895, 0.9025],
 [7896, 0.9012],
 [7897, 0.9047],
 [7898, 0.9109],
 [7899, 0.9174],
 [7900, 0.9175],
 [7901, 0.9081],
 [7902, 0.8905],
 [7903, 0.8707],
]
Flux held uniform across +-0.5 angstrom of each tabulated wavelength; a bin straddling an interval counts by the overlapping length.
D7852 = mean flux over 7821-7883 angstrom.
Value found 0.928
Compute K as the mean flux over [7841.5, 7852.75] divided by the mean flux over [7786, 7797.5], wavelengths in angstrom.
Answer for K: 1.1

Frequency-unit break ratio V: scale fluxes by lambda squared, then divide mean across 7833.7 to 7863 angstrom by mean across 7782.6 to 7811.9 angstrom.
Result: 1.0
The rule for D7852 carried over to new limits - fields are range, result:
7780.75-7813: 0.956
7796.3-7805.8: 0.972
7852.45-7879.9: 0.898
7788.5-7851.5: 0.958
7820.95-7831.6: 0.962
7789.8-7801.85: 0.941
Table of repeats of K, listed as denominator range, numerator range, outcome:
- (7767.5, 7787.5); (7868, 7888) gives 0.92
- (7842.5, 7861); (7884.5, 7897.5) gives 0.95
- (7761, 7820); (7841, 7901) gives 0.95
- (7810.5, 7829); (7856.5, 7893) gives 0.93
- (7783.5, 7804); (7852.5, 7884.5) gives 0.95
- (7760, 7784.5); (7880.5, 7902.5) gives 0.93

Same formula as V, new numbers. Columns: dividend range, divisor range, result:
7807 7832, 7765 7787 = 1.00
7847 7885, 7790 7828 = 0.96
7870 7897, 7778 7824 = 0.96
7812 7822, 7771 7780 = 1.00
